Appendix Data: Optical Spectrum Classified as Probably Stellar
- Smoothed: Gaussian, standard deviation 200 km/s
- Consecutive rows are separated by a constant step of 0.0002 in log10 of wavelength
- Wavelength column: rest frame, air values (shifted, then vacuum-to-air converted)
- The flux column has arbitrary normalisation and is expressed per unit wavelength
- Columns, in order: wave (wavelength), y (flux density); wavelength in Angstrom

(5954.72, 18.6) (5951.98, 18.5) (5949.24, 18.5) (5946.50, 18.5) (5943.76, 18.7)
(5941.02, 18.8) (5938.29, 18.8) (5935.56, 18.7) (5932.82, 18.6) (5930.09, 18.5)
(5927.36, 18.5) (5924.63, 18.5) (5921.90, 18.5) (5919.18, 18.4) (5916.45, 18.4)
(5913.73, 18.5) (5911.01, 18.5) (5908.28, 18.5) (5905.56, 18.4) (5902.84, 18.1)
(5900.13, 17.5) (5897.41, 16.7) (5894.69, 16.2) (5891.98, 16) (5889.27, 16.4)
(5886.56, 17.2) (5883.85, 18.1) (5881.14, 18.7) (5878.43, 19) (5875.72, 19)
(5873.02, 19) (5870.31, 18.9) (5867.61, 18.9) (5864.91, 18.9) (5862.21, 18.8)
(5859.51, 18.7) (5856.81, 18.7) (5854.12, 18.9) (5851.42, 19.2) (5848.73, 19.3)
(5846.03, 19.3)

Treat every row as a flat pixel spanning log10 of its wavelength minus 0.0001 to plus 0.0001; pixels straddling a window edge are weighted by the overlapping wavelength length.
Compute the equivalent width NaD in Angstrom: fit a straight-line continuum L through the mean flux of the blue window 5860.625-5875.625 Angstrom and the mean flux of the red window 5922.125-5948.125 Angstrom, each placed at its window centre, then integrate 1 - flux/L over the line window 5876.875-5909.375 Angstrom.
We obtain 2.13 Angstrom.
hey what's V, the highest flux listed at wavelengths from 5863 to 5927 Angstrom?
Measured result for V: 19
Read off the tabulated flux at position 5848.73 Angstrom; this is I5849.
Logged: 19.3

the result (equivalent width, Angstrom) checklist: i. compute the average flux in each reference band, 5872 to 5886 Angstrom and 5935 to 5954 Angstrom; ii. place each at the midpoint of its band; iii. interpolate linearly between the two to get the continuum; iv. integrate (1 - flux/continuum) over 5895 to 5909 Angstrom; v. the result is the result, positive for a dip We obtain 0.73 Angstrom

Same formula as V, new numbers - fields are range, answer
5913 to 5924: 18.5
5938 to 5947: 18.8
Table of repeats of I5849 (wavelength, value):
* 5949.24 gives 18.5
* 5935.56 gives 18.7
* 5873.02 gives 19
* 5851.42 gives 19.2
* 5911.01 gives 18.5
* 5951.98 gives 18.5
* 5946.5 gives 18.5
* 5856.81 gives 18.7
